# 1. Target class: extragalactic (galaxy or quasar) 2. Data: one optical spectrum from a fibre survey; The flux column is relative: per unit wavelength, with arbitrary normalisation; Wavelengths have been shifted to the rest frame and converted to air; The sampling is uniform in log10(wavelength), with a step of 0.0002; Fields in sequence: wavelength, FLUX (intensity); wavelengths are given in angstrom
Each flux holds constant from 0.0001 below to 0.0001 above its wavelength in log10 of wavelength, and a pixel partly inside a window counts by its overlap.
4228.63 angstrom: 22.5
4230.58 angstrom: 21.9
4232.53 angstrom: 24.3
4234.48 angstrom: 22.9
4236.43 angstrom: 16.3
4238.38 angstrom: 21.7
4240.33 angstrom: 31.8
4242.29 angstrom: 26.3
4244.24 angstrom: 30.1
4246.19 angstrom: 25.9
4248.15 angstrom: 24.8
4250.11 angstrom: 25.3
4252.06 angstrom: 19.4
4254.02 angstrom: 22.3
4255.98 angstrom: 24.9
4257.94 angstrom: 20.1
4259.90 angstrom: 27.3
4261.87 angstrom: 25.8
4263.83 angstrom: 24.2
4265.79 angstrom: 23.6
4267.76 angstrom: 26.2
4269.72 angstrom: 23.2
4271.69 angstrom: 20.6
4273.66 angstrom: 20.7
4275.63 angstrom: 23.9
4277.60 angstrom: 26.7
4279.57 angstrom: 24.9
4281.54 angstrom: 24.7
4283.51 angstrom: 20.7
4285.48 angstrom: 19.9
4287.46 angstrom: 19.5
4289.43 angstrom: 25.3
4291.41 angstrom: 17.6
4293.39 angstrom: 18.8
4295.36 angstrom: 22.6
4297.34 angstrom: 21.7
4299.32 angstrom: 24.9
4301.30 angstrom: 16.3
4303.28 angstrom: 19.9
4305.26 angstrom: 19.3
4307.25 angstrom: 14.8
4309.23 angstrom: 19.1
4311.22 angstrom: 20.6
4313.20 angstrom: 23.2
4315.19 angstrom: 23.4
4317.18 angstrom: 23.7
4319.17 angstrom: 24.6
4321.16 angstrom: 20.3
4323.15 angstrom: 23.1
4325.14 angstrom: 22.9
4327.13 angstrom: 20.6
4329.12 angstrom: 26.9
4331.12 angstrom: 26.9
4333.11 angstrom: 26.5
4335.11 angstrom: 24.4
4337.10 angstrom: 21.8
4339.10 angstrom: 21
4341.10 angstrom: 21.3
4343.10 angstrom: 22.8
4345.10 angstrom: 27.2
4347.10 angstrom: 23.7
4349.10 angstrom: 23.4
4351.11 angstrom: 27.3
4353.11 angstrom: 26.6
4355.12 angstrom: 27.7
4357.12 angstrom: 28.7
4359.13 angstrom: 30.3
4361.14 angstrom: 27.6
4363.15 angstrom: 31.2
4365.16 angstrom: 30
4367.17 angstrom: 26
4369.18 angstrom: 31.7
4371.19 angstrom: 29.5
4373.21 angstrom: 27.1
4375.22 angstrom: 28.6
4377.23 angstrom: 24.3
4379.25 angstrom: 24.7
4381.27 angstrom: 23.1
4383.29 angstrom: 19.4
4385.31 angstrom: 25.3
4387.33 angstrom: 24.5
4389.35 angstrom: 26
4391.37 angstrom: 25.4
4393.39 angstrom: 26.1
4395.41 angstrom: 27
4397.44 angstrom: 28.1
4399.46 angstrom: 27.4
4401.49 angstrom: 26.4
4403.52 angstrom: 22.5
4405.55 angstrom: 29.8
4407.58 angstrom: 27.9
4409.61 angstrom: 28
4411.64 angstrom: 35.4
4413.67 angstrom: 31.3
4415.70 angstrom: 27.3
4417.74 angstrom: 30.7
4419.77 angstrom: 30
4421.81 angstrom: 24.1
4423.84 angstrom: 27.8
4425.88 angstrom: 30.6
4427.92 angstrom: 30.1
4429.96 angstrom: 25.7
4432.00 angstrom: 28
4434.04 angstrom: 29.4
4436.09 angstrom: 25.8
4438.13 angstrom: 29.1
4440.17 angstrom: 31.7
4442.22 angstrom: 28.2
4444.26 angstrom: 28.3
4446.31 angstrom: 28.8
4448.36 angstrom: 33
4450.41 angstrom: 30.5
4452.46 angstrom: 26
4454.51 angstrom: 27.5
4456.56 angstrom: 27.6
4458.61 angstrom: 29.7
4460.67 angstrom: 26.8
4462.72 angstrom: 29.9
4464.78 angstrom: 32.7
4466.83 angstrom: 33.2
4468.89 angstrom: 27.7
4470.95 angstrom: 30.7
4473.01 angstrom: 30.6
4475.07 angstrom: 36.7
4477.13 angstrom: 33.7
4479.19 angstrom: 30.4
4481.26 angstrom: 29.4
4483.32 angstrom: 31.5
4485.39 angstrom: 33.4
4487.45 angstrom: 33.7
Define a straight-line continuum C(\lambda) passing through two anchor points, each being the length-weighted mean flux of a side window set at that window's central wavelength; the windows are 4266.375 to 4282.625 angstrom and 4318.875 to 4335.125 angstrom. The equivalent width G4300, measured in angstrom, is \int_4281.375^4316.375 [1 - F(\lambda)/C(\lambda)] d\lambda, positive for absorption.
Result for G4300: 4.8 angstrom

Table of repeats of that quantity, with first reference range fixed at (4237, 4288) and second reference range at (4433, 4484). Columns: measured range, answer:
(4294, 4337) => 5.8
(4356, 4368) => -0.9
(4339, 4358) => 1.1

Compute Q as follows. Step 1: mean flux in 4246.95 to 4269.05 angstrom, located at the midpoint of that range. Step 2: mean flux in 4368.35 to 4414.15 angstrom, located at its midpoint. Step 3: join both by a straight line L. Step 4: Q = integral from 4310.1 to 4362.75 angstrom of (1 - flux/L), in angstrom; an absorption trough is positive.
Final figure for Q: 2.4 angstrom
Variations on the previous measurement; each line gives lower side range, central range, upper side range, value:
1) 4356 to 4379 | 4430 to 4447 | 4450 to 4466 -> 0.2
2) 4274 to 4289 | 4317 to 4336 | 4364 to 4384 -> 0.5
